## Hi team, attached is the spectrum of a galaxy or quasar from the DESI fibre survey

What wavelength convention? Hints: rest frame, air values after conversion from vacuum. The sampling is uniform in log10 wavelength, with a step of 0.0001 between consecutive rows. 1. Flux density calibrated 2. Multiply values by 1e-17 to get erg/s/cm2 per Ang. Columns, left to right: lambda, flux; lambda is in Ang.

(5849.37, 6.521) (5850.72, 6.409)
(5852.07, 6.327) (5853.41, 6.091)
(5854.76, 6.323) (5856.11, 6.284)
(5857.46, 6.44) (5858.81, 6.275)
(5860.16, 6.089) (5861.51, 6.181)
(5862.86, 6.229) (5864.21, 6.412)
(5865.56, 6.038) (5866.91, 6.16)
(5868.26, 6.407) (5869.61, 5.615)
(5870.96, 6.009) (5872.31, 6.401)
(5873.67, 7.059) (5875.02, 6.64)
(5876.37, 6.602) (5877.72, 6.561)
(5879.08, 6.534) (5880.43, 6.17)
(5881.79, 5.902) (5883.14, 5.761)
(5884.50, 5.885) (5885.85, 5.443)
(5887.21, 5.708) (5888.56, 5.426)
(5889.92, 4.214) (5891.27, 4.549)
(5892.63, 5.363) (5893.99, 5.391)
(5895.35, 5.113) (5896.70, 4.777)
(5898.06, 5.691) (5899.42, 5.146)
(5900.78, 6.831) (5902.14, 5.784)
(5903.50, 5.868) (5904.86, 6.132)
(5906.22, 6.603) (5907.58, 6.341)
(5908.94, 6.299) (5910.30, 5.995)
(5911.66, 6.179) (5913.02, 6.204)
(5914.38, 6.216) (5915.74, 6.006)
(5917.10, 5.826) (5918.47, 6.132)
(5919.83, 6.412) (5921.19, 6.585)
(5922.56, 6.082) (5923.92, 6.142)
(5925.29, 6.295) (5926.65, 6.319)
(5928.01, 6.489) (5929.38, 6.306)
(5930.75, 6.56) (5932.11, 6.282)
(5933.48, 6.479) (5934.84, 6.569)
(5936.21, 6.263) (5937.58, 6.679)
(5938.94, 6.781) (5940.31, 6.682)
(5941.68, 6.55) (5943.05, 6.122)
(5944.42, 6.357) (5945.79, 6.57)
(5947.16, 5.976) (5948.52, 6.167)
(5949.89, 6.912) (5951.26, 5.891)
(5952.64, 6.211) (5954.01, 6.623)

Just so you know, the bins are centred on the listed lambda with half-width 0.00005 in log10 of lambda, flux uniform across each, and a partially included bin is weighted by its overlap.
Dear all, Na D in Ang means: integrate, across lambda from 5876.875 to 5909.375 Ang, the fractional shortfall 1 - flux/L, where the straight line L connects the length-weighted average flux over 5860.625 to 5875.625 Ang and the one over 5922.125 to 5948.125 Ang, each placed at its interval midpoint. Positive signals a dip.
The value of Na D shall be 3.06 Ang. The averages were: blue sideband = 6.28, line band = 5.73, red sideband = 6.4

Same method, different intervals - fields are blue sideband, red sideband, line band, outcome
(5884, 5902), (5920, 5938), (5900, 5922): -1.3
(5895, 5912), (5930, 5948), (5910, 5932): -0.2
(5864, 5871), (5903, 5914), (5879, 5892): 1.3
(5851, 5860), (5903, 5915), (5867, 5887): 0.2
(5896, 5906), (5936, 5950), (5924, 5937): -0.3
